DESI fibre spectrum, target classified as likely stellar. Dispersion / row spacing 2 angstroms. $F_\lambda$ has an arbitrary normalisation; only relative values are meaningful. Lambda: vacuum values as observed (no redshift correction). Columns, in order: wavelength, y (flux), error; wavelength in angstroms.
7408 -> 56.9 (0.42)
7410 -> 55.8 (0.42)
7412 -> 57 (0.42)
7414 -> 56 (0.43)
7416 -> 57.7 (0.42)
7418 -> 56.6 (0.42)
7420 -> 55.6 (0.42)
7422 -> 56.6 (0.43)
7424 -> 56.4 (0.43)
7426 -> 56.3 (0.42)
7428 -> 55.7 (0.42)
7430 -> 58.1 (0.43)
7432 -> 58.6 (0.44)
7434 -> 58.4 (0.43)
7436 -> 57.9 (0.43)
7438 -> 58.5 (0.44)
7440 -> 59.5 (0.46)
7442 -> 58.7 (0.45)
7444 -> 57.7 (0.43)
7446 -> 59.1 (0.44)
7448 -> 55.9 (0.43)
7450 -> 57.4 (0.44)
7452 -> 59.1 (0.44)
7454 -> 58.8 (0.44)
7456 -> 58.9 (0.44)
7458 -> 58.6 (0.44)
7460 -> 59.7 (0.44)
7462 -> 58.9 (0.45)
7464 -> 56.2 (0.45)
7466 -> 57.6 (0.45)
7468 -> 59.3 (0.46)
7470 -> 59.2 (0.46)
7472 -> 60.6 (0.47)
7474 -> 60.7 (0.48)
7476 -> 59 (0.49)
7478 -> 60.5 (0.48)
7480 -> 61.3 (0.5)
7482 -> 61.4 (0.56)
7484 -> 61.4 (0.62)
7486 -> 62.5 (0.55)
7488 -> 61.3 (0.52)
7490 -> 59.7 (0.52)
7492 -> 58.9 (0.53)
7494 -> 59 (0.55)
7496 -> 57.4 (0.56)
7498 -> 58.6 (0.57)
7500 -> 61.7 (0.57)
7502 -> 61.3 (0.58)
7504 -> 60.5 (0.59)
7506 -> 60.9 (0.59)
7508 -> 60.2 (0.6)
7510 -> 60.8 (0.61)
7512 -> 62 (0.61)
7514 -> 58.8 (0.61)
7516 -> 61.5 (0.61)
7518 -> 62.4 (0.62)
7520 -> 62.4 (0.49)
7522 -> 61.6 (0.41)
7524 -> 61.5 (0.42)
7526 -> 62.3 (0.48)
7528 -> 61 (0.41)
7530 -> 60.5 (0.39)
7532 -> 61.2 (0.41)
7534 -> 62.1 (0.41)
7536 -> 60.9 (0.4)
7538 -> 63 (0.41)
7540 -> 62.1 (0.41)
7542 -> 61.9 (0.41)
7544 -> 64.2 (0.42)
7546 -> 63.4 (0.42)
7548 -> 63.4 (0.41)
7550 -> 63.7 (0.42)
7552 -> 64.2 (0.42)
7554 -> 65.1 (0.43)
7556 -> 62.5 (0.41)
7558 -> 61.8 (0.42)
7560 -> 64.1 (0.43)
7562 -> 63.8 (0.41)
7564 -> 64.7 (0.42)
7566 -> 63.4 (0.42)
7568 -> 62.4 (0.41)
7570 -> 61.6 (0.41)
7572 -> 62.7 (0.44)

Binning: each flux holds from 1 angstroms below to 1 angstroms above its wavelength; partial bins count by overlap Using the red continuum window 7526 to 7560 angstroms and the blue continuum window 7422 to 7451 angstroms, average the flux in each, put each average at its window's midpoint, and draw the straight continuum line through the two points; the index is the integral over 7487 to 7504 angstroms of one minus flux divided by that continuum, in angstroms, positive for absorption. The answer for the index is 0.18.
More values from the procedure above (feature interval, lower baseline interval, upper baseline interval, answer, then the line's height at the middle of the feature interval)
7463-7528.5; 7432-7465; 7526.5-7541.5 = -0.3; 60.1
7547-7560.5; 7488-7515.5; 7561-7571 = -0.2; 62.6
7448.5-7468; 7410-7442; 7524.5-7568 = 0.1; 58.7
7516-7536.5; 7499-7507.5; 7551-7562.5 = 0.2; 62.1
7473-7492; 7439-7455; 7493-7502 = -0.5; 59.1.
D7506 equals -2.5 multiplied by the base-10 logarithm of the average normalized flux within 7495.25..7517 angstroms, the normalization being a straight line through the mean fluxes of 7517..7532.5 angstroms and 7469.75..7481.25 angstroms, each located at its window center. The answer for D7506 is 0.014 mag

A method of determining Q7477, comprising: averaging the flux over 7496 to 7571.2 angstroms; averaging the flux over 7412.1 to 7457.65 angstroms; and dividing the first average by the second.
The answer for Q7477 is 1.08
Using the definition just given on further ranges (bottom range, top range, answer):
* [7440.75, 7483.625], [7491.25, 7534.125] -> 1.03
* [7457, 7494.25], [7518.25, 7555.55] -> 1.04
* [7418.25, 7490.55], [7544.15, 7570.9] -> 1.08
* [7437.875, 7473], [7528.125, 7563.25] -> 1.07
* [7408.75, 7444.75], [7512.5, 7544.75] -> 1.08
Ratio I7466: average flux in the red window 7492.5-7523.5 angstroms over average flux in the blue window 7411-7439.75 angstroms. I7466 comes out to 1.1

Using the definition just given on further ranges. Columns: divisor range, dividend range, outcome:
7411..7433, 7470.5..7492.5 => 1.07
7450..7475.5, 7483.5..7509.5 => 1.02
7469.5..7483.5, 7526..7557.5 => 1.04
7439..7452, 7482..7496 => 1.04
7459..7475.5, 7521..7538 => 1.04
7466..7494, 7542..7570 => 1.05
